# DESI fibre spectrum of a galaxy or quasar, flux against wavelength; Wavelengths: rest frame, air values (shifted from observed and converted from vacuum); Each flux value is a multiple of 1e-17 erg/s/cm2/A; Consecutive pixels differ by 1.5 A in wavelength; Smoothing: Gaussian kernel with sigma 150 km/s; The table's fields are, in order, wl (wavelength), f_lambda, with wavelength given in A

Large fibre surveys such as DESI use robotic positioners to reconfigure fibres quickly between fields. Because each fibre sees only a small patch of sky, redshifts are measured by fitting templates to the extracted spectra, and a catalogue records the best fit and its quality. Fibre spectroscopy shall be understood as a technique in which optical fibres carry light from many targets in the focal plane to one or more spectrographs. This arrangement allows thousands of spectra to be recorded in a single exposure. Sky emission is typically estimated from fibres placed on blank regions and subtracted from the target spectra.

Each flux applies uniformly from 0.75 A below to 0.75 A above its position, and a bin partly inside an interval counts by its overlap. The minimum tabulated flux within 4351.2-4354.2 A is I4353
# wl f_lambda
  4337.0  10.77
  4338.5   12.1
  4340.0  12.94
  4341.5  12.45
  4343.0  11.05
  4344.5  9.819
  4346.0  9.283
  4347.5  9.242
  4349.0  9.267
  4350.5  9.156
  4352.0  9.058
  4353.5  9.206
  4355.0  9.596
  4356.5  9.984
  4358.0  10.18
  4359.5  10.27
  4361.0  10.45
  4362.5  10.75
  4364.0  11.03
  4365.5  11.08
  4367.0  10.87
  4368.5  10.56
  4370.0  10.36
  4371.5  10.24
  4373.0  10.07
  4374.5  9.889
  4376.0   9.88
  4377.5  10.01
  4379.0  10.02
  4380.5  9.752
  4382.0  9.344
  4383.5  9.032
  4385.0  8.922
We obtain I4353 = 9.058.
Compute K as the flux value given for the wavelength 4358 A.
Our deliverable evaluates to 10.18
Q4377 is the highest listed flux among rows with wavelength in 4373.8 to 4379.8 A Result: 10.02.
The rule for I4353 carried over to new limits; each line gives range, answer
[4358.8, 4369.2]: 10.27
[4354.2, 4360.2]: 9.596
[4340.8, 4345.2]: 9.819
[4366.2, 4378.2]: 9.88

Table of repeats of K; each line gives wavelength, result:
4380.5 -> 9.752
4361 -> 10.45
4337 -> 10.77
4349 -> 9.267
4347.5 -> 9.242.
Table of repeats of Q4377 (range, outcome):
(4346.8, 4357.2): 9.984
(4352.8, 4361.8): 10.45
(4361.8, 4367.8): 11.08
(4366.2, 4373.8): 10.87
